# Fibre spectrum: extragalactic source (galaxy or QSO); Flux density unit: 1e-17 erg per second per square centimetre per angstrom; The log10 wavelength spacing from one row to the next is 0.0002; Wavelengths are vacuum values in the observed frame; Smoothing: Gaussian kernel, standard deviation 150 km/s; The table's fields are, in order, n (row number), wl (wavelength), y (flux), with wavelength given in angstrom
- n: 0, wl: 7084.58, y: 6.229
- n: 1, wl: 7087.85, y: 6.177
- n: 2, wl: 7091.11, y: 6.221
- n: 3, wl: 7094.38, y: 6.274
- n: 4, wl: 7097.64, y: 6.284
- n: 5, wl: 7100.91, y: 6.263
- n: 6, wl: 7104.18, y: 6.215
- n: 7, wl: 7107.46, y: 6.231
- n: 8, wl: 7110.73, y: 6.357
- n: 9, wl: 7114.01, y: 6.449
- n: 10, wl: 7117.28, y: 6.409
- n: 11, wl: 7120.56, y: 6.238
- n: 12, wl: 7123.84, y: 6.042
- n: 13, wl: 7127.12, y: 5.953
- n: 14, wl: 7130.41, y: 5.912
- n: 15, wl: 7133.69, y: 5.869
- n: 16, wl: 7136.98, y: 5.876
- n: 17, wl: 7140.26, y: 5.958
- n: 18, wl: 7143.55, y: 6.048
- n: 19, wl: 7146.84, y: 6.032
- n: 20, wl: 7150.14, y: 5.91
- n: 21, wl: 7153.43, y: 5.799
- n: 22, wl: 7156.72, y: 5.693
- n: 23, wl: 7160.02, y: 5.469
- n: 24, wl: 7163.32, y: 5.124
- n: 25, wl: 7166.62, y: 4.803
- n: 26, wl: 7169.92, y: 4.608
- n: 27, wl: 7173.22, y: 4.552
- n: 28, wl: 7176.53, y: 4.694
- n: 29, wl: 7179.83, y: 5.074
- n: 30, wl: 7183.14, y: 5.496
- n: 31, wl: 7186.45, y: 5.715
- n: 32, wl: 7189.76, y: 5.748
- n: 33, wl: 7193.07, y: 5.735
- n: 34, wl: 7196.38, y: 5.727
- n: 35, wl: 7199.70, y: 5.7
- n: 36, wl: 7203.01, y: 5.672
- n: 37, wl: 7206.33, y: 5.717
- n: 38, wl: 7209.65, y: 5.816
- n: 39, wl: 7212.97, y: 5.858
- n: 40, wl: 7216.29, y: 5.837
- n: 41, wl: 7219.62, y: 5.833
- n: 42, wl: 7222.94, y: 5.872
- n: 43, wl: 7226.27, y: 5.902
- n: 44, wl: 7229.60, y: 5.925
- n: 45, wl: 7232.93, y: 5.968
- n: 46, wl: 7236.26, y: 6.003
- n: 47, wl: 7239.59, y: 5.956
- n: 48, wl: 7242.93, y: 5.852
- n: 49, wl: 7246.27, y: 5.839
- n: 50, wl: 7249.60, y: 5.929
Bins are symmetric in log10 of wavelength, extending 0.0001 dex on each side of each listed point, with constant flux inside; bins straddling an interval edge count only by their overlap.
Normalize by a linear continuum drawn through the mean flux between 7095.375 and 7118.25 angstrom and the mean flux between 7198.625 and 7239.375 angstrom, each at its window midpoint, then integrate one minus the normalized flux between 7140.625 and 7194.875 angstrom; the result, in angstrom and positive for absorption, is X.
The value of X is 5.8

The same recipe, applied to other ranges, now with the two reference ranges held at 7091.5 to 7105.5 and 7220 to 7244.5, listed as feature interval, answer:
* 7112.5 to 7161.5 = 1.5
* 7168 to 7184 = 3.2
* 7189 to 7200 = 0.5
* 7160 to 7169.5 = 1.7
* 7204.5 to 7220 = 0.4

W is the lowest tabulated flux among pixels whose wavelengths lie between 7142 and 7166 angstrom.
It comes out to 5.124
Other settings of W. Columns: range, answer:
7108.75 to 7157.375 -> 5.693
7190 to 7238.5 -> 5.672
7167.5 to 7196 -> 4.552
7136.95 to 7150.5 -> 5.876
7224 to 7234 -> 5.902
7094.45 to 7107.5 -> 6.215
